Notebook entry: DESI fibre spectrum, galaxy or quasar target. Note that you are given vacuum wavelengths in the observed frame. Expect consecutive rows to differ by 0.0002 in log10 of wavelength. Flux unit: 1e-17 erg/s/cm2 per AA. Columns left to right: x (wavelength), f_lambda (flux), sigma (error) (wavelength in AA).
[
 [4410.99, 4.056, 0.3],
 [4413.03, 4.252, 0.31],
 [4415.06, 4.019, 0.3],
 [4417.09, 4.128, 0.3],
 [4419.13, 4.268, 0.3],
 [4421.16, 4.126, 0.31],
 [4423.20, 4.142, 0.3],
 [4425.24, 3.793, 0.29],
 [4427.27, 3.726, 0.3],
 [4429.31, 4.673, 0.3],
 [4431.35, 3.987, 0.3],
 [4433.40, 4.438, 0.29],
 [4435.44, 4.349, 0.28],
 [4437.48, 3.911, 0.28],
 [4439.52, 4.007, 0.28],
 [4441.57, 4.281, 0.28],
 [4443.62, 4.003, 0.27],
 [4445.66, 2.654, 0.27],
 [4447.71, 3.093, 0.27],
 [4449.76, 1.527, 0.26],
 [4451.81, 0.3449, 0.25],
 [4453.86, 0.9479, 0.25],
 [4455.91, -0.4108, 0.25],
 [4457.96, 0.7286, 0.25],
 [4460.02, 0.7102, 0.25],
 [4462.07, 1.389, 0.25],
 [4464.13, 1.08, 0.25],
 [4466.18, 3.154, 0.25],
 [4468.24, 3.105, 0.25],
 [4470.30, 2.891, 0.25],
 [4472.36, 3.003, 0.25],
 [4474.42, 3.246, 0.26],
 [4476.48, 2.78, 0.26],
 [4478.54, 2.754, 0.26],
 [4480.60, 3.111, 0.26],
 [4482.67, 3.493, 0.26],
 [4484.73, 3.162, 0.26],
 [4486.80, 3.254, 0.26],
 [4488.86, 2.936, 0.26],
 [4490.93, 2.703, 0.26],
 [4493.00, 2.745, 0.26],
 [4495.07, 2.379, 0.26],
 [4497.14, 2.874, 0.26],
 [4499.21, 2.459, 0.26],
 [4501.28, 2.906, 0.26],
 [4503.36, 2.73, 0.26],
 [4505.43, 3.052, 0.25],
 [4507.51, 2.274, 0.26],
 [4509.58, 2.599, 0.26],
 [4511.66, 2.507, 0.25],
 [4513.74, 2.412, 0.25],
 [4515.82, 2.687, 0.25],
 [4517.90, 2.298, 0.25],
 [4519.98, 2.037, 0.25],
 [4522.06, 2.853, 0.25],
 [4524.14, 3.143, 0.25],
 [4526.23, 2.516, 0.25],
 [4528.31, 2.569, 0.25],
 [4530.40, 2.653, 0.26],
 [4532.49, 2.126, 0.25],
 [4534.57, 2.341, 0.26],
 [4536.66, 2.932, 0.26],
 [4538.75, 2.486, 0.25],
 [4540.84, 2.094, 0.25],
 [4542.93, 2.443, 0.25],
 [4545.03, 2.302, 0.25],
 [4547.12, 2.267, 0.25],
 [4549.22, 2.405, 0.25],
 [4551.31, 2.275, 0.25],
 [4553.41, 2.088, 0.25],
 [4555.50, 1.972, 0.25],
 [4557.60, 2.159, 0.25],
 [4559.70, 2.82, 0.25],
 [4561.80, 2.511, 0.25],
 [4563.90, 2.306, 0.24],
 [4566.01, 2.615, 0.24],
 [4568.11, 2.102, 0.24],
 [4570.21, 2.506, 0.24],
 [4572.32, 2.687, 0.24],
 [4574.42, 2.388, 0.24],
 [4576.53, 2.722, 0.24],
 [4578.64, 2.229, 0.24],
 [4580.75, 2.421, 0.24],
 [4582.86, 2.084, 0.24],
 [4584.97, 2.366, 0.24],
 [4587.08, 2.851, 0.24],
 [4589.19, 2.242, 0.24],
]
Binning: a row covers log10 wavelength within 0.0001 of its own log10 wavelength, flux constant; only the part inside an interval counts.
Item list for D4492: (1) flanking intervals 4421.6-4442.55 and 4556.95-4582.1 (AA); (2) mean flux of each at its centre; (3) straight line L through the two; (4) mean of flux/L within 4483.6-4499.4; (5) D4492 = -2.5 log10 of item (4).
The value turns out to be 0.20 mag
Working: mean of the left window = 4.13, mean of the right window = 2.46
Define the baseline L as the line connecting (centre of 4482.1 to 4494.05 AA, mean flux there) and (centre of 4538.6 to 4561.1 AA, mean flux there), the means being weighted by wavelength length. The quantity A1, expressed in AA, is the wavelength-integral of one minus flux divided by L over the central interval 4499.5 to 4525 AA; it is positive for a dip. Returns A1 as 1.2 AA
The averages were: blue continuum 3.03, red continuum 2.3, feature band 2.62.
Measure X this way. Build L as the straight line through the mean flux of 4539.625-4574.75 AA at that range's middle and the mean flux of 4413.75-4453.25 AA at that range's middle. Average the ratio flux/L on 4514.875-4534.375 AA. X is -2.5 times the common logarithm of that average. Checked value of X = 0.06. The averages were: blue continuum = 3.63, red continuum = 2.35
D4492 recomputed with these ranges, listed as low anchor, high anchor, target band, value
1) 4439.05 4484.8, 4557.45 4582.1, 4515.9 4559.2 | 0.01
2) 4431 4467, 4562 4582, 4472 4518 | -0.16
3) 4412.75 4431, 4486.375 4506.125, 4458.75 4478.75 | 0.34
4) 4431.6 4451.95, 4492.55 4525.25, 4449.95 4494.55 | 0.32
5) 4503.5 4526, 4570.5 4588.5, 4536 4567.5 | 0.07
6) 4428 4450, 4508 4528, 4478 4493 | 0.01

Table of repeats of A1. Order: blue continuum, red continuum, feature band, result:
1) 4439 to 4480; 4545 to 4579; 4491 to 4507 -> -2.9 AA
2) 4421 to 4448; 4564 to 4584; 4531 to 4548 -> 2.5 AA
